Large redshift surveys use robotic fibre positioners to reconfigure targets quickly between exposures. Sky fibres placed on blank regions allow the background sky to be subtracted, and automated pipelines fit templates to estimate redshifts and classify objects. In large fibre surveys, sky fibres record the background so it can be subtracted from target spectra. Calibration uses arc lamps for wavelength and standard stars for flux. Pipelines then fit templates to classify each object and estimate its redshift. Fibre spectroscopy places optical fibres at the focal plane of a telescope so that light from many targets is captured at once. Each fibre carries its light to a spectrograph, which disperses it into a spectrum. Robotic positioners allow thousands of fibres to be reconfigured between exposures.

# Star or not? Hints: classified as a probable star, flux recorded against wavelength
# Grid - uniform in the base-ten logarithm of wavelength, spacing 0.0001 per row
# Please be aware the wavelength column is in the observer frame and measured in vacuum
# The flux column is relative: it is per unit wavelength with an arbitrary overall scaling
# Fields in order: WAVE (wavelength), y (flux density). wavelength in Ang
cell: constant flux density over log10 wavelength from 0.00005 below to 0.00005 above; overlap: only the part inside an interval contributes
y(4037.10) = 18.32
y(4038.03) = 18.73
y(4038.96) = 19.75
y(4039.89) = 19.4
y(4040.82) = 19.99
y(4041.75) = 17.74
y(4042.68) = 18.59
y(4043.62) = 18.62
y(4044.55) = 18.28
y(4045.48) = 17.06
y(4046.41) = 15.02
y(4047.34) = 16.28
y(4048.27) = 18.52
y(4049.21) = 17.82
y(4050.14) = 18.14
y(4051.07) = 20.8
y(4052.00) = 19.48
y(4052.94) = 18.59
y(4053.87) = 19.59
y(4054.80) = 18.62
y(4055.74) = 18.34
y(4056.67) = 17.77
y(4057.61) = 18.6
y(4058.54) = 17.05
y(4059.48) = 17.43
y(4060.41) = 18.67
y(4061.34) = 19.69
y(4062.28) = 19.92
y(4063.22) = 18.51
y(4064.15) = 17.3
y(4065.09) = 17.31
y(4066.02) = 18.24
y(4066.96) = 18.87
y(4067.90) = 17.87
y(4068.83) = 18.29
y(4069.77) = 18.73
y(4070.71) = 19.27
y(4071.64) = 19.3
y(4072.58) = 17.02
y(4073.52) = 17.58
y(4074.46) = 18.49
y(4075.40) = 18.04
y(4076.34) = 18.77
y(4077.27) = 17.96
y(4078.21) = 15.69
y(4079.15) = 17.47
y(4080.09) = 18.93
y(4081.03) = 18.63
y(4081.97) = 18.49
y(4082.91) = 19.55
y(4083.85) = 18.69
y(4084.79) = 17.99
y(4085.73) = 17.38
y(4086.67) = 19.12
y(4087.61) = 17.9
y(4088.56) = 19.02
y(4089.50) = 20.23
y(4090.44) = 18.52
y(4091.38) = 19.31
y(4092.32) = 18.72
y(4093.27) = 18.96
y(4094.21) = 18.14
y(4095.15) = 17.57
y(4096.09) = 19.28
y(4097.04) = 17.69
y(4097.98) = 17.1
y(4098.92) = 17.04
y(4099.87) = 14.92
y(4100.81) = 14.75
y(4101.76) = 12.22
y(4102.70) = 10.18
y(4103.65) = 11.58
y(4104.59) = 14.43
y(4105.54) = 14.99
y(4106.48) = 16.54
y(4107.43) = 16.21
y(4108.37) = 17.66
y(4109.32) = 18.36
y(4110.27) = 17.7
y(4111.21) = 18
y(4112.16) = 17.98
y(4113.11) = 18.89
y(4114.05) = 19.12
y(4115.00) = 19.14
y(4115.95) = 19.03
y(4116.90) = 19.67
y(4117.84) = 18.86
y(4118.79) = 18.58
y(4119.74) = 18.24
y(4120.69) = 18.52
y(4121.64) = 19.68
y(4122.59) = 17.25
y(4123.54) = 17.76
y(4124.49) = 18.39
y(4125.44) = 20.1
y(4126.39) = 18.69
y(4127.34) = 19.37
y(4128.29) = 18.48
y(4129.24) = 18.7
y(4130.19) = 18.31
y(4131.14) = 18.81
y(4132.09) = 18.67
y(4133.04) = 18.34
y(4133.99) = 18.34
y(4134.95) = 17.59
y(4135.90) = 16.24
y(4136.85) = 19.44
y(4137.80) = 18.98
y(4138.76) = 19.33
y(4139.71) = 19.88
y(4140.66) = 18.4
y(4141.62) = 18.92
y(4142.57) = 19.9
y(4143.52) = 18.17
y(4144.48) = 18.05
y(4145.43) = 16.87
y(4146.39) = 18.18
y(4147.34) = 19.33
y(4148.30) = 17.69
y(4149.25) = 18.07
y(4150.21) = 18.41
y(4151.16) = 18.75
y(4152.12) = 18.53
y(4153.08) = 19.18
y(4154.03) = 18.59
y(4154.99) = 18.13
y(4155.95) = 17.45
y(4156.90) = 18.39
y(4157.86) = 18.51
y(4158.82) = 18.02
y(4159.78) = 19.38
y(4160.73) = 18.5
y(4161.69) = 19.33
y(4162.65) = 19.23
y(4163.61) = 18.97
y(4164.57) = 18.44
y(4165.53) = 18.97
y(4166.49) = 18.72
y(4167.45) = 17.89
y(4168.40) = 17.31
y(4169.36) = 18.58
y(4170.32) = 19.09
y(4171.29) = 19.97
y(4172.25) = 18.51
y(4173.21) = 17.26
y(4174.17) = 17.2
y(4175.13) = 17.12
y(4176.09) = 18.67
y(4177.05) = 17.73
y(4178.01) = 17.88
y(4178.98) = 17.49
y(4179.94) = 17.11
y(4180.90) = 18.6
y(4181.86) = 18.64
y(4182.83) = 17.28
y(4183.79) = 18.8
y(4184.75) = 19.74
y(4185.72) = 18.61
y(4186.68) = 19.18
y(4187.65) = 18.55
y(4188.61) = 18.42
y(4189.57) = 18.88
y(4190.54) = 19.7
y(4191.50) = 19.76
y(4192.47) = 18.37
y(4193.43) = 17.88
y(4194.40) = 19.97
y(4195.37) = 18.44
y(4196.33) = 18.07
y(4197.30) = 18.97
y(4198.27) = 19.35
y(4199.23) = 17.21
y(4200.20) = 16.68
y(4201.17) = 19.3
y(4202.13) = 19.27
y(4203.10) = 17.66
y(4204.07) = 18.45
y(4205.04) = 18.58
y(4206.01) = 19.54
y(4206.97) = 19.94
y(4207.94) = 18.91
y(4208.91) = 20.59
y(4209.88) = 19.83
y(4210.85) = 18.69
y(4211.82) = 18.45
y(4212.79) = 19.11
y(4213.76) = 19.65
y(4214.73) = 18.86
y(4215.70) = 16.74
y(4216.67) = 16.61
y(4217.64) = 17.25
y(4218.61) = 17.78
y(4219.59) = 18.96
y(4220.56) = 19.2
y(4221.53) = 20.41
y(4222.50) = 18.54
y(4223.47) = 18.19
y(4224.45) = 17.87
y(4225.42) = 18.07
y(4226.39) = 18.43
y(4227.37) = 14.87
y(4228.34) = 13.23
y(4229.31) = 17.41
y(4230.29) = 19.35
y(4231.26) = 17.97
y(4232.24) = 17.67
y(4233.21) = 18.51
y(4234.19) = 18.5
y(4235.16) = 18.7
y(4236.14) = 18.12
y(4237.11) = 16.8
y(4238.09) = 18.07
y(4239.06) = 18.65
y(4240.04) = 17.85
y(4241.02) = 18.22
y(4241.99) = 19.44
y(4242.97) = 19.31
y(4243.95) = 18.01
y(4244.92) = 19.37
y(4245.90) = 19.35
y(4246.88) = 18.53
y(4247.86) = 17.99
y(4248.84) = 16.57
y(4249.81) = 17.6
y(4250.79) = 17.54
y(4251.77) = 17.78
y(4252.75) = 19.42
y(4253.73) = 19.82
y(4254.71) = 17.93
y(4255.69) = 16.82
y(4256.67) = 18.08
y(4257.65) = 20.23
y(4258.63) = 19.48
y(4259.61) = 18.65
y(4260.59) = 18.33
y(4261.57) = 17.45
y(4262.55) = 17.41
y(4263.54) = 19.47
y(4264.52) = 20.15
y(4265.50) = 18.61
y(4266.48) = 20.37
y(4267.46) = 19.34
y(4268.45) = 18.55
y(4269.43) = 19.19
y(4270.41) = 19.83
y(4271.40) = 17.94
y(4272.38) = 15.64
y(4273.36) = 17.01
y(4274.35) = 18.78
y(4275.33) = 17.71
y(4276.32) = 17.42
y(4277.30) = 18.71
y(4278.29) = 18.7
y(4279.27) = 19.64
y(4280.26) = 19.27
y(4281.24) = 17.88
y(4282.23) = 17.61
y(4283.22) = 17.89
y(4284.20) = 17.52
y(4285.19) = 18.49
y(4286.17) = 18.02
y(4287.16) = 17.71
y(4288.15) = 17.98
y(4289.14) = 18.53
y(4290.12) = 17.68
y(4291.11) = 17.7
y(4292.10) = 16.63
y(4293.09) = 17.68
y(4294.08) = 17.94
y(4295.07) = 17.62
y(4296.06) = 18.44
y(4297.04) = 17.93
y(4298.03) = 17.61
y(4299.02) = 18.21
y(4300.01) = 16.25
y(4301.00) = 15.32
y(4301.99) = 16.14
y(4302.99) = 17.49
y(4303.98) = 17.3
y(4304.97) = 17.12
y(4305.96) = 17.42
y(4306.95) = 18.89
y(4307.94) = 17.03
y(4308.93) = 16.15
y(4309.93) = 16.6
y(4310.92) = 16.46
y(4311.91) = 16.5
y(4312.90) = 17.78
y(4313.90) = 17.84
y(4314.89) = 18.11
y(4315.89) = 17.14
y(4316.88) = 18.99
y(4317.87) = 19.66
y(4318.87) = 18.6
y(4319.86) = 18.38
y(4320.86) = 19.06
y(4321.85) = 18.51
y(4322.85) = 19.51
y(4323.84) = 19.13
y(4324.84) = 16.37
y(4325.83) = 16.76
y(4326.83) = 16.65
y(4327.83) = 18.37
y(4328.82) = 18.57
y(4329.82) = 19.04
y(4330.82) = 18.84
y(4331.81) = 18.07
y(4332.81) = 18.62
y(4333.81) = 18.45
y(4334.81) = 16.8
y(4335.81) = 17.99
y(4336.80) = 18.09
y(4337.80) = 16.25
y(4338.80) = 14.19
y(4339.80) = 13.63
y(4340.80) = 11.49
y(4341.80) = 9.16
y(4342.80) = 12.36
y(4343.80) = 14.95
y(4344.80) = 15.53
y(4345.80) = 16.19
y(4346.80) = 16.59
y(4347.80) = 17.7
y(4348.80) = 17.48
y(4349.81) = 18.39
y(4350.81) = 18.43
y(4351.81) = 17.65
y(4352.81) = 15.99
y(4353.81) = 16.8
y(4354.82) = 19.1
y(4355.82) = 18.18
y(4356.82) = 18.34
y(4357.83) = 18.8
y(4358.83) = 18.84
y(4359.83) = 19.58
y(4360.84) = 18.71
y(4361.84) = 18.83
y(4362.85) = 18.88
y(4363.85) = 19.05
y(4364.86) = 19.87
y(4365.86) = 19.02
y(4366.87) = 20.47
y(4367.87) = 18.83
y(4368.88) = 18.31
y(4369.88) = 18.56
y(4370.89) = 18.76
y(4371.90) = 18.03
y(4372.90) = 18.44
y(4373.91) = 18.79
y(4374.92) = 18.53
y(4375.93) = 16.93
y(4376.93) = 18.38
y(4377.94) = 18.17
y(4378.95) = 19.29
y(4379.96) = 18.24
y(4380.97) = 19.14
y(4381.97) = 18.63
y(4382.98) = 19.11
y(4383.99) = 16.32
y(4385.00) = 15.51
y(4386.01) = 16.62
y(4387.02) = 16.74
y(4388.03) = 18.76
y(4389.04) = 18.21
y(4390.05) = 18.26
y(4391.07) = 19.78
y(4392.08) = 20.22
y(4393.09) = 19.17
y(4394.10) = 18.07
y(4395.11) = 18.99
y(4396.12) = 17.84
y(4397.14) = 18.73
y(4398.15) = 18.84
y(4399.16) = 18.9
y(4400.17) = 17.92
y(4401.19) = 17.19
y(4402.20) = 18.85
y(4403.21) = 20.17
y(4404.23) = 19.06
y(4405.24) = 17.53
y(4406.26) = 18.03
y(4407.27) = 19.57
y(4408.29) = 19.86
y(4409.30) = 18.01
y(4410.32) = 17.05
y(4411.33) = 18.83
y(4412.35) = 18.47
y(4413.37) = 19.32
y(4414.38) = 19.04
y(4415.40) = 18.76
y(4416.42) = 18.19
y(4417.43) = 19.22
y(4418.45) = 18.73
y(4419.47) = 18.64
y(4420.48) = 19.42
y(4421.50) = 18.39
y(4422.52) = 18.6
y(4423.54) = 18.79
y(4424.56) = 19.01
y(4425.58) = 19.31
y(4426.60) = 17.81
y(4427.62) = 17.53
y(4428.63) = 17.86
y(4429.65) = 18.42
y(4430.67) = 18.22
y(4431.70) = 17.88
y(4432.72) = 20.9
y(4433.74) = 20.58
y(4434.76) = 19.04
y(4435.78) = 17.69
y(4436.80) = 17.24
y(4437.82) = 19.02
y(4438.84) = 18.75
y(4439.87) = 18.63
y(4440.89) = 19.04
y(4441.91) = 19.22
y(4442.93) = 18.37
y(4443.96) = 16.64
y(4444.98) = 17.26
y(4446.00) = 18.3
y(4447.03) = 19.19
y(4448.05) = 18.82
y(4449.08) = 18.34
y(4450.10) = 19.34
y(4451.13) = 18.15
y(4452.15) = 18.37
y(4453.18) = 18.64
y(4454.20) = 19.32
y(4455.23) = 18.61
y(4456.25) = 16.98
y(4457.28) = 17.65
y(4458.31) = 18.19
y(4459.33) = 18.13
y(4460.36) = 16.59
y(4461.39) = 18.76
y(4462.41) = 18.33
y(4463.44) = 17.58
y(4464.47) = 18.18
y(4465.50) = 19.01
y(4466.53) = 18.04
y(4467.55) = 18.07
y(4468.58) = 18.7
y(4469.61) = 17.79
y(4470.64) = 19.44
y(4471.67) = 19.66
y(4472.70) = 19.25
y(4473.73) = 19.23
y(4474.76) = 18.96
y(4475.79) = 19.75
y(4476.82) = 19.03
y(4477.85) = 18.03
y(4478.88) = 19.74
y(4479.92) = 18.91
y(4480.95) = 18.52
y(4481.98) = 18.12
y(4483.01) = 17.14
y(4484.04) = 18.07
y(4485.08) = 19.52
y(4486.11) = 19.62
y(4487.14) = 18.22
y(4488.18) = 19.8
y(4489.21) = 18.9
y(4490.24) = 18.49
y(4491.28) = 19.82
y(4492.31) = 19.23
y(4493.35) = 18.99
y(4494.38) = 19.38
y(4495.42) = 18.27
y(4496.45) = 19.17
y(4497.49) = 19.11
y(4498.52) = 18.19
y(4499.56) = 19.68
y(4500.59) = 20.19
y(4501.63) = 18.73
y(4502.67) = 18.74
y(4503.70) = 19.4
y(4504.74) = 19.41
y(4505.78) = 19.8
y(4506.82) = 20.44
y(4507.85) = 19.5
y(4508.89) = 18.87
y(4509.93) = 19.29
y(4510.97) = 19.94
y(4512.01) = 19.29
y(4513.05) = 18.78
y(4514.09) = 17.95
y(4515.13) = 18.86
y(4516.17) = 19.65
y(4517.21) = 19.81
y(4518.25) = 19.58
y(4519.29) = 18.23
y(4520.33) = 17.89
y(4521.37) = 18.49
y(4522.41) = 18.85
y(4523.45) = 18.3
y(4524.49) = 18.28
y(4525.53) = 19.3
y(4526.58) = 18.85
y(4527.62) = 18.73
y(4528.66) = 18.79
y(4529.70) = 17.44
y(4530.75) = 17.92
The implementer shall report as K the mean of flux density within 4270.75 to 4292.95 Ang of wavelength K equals 17.9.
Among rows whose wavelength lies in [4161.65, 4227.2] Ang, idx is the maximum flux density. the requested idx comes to 20.59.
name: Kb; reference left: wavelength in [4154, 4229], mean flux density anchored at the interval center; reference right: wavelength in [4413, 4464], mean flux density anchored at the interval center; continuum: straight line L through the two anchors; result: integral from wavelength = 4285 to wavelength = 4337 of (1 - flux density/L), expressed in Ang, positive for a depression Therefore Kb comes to 1.92 Ang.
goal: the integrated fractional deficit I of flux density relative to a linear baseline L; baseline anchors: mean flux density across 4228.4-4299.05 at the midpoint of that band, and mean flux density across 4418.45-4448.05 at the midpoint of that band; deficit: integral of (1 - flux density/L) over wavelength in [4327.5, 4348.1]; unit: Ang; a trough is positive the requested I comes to 2.5 Ang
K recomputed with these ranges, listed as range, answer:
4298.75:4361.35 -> 17.2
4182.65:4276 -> 18.4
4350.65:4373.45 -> 18.6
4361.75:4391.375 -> 18.4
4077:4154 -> 18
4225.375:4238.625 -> 17.5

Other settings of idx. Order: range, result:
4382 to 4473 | 20.9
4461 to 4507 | 20.44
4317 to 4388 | 20.47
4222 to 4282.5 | 20.37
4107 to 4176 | 20.1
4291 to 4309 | 18.89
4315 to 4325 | 19.66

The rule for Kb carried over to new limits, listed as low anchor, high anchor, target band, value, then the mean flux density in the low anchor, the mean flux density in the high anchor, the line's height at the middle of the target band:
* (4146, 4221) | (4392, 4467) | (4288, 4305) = 1.0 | 18.5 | 18.5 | 18.5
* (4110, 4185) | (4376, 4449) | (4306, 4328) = 0.8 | 18.5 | 18.5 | 18.5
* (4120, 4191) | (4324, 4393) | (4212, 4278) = -0.5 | 18.5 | 17.7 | 18.1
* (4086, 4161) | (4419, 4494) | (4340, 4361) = 2.1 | 18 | 18.6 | 18.4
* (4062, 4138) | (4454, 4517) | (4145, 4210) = -1.6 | 17.9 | 18.8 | 18.1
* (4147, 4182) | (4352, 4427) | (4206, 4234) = 0.2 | 18.4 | 18.5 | 18.4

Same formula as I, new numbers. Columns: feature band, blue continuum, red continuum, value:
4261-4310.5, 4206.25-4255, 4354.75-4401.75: 1.2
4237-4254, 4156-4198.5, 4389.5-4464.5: 0.1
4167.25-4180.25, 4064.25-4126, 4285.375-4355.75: -0.3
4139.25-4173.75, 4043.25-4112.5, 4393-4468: -1.2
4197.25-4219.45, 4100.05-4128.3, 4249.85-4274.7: -0.6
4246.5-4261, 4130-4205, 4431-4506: 0.2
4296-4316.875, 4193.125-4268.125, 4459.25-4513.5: 1.5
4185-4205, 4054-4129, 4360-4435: -0.6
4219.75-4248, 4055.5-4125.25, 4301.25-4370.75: -0.8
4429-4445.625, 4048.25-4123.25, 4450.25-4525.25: 0.1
